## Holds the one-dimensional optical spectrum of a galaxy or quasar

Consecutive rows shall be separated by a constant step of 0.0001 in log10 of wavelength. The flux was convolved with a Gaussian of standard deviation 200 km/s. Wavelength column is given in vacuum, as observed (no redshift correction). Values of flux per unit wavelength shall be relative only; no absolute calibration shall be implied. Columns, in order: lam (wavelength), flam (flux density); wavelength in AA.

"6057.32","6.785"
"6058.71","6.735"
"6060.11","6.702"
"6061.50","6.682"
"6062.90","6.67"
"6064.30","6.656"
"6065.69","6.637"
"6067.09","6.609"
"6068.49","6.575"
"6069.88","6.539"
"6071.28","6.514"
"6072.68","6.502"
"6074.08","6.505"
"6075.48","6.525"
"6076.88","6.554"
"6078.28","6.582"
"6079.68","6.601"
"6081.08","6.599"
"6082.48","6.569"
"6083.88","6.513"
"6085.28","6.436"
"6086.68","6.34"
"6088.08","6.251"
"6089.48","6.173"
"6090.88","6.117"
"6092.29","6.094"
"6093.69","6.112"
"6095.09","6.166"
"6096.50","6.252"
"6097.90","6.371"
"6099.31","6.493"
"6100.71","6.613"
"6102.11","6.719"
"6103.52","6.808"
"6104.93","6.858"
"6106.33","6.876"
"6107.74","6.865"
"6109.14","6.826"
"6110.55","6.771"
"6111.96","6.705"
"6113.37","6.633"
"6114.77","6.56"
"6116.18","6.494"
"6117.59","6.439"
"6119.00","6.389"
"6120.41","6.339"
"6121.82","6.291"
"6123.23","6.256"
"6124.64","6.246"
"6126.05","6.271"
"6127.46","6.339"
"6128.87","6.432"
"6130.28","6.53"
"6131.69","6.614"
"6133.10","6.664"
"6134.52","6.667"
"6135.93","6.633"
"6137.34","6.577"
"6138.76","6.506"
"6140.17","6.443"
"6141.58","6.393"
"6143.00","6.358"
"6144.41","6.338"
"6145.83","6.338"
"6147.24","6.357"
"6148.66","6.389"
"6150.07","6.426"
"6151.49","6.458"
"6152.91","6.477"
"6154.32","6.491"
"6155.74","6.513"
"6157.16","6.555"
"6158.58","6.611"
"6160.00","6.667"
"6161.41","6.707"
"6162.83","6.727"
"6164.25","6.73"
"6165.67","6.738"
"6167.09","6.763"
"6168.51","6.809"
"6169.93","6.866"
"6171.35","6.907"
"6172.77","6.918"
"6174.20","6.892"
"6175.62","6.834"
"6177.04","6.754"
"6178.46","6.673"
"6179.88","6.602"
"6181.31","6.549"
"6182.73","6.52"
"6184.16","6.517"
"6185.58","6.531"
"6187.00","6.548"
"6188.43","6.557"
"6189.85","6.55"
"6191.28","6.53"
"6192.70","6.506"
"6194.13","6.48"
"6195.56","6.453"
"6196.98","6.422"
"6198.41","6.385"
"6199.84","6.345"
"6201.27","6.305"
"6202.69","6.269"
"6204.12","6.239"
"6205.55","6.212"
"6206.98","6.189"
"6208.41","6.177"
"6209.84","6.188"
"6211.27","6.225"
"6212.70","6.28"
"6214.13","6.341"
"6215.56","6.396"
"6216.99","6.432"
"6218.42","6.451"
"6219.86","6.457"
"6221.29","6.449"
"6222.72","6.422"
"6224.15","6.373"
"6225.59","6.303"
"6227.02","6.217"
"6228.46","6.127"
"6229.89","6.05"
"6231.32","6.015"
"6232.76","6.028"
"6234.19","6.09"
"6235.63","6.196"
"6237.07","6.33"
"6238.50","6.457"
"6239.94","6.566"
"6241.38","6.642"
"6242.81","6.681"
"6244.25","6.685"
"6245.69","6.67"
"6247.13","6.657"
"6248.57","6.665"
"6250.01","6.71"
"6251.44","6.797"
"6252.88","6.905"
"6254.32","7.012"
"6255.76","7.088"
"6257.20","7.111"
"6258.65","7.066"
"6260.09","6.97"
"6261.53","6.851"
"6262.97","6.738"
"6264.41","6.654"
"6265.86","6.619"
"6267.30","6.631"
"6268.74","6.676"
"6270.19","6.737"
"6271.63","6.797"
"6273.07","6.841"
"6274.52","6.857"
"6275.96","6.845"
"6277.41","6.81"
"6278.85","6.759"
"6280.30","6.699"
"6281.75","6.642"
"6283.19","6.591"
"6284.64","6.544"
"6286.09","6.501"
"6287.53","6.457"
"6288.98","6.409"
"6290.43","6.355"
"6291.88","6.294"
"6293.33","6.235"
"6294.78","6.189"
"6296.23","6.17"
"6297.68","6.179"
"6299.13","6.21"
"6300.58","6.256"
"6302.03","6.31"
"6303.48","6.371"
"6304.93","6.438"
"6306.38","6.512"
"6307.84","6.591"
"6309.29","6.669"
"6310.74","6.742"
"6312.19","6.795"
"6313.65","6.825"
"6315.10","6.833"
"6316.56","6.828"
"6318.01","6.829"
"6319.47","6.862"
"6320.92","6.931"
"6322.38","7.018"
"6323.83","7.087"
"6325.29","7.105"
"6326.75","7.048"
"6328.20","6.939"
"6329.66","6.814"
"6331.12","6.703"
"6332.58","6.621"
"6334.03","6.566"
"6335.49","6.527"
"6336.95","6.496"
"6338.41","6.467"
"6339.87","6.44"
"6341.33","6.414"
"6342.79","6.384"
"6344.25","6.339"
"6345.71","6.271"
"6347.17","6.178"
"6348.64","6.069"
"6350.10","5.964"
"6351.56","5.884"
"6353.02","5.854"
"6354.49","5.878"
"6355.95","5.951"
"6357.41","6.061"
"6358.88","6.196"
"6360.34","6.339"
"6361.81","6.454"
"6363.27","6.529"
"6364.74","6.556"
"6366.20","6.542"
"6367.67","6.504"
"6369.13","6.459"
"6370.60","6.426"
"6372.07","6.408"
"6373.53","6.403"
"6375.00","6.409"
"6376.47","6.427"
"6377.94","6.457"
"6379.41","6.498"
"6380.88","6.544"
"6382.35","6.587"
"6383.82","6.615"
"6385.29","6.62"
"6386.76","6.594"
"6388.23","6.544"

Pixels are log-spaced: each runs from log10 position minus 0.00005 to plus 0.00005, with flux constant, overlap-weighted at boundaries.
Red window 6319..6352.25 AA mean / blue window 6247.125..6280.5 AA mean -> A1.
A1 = 0.96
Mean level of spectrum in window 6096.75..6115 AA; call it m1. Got 6.69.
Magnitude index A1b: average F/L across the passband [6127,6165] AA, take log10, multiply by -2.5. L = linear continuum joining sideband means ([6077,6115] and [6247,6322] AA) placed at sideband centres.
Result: 0.01 mag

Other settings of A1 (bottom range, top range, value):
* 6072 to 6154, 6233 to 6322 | 1.02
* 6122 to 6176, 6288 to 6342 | 1.01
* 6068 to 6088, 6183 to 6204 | 0.99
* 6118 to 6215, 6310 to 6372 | 1.00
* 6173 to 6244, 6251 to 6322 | 1.04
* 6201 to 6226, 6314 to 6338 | 1.08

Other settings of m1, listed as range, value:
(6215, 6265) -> 6.55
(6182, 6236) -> 6.34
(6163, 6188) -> 6.71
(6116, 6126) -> 6.34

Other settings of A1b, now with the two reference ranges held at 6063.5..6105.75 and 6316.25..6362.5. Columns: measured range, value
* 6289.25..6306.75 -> 0.032 mag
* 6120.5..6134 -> 0.012 mag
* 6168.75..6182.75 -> -0.047 mag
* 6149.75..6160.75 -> -0.008 mag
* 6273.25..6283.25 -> -0.046 mag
